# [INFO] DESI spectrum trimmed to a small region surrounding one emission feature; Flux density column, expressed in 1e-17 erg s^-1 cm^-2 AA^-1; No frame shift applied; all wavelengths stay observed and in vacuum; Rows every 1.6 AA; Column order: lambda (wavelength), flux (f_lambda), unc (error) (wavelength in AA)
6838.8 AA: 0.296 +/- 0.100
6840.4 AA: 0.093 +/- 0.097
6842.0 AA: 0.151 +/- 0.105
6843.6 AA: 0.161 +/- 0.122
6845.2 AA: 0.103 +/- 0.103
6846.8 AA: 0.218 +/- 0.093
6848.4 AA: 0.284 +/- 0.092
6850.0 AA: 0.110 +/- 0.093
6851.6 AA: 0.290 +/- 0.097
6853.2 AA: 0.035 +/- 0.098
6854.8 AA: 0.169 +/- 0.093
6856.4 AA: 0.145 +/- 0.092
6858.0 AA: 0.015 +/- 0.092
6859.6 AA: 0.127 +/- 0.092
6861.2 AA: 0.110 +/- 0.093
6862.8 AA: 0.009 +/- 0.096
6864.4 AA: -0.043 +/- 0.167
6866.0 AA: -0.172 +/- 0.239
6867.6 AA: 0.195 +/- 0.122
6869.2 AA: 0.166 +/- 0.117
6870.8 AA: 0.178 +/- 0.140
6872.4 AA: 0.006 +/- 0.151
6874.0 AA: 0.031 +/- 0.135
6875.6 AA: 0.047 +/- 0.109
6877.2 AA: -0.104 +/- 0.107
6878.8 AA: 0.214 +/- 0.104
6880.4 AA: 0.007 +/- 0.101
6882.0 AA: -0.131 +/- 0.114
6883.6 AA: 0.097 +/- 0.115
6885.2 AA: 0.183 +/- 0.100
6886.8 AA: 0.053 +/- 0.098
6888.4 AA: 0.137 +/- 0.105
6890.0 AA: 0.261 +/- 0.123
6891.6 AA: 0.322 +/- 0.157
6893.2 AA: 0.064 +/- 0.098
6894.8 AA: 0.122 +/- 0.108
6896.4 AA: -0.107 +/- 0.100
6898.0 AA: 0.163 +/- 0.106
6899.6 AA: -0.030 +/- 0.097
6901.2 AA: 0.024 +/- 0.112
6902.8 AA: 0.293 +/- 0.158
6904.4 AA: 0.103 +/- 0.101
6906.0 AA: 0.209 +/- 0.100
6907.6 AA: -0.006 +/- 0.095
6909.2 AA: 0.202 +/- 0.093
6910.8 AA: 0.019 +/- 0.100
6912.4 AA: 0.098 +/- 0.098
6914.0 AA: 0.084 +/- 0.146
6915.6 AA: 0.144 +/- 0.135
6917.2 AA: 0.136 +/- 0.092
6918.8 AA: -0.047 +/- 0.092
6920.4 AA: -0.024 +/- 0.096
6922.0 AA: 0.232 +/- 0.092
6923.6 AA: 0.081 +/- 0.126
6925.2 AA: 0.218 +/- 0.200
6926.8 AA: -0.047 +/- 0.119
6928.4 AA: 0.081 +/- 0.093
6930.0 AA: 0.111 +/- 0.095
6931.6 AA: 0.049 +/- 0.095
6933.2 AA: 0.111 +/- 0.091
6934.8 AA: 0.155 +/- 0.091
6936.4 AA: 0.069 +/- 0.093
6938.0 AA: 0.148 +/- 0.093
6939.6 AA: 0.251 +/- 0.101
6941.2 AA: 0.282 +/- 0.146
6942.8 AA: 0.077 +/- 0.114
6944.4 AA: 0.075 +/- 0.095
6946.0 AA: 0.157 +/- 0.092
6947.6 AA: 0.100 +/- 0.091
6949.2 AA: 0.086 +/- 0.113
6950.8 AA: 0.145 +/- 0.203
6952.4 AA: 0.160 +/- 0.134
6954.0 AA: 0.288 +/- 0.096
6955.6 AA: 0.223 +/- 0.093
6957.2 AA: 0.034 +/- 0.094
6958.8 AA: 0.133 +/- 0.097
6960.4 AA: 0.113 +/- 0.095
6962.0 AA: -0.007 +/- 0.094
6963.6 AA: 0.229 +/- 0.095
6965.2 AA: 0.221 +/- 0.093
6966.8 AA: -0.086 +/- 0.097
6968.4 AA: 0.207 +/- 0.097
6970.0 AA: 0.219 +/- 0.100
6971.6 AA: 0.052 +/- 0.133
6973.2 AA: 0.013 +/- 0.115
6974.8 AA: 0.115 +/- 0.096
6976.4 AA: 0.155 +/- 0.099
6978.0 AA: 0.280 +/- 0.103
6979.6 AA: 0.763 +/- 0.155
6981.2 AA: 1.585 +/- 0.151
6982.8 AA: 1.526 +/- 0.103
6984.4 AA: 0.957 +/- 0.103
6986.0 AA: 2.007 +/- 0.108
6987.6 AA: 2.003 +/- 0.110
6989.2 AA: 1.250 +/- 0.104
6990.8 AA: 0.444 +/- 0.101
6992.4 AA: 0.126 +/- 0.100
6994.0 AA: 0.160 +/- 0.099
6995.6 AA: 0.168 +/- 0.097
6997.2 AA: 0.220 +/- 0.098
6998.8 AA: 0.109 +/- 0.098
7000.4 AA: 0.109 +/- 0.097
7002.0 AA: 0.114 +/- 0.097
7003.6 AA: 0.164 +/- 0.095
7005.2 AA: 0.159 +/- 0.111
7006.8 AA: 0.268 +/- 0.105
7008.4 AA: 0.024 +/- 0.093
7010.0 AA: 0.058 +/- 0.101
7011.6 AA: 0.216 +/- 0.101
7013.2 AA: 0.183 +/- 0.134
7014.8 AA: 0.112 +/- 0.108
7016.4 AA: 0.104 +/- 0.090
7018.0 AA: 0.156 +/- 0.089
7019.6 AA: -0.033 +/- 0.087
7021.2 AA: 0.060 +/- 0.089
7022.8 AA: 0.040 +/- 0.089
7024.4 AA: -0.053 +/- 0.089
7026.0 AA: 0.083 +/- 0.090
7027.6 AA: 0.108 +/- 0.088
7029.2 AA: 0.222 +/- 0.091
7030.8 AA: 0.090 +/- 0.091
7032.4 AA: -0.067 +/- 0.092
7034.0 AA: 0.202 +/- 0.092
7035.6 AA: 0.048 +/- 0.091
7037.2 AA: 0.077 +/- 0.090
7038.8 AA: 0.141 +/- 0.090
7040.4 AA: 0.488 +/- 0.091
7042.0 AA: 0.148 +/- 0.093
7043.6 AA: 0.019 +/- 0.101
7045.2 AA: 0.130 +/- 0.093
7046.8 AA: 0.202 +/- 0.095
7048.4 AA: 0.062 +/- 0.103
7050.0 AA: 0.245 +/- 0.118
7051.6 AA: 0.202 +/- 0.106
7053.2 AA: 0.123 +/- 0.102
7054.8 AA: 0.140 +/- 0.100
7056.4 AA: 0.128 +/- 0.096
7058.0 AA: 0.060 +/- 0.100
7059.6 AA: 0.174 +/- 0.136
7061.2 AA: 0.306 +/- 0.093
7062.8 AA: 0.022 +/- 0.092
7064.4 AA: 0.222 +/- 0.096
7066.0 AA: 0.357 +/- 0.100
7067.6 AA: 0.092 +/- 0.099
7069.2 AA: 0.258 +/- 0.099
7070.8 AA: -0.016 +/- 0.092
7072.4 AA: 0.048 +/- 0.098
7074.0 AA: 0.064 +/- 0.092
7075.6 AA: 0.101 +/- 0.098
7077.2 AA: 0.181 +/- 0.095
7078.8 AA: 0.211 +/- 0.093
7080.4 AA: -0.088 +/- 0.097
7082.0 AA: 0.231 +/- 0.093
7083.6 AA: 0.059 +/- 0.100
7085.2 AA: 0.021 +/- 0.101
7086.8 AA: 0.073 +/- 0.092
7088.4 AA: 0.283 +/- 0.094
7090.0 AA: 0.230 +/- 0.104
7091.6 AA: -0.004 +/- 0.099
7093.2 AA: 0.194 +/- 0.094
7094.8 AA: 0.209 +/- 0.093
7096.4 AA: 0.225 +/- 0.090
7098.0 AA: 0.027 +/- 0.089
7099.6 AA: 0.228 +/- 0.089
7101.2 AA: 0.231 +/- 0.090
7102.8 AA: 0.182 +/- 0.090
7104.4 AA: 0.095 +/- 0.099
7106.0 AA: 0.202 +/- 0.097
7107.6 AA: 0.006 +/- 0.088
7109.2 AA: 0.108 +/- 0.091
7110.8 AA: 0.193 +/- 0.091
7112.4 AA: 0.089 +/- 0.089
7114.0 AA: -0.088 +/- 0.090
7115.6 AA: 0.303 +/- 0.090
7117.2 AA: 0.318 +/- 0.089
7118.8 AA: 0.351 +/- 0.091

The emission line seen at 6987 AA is [O II]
